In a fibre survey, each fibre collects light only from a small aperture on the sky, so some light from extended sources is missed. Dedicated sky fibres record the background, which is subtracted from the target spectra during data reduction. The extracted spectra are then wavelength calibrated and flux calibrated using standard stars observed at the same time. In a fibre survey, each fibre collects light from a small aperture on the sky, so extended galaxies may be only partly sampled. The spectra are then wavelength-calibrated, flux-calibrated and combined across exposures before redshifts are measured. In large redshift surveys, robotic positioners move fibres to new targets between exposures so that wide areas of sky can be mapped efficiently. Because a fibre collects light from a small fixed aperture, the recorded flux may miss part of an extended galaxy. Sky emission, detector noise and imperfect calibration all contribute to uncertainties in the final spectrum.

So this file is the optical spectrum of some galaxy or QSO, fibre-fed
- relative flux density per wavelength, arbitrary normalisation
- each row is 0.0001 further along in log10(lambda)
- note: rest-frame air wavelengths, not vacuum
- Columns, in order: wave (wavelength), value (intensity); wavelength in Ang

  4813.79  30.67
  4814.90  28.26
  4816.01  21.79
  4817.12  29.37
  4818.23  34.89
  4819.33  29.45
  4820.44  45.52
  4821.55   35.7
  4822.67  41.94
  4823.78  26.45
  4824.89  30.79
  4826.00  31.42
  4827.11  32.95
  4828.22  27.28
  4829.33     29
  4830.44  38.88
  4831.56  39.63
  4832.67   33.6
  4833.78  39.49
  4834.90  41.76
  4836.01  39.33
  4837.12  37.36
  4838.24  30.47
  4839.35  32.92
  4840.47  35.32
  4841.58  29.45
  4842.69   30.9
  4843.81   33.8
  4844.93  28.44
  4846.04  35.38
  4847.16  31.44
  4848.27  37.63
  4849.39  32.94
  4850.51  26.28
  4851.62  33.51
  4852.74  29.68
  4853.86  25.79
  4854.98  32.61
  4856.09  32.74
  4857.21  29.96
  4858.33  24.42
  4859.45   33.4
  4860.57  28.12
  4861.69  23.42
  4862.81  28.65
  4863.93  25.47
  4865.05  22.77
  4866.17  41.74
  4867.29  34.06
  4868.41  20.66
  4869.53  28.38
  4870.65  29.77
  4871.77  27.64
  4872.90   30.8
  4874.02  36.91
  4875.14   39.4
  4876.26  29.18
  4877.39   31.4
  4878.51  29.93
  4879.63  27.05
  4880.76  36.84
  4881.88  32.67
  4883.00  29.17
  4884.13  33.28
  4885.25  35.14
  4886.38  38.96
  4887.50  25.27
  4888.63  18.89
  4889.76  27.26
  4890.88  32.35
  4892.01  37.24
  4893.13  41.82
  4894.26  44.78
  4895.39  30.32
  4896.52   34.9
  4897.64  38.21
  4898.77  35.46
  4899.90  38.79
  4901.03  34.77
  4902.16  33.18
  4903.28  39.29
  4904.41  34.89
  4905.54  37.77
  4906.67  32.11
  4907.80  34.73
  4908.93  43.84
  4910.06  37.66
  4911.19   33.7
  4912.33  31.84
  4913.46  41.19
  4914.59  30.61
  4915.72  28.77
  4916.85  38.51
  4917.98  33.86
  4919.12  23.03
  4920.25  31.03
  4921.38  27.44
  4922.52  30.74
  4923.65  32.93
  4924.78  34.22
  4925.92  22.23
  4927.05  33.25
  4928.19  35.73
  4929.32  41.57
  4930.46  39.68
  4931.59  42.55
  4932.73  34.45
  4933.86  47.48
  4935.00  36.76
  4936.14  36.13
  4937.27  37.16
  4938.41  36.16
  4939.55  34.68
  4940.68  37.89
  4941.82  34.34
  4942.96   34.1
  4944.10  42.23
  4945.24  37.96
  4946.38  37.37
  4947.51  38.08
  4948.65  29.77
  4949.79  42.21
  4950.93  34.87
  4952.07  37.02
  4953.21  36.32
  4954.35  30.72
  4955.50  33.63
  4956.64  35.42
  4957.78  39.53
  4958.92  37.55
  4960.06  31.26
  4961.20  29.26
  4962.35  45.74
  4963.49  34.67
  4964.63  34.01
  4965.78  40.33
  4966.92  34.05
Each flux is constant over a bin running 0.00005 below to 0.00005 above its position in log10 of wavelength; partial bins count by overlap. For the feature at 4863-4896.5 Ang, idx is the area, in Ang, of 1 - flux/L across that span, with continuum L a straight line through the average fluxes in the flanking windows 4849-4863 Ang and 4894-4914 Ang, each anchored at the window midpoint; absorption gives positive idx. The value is 1.1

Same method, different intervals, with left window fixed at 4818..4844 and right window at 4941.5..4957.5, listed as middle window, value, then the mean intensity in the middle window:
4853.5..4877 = 3.4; 29.8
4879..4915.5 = 1.0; 34.4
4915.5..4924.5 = 1.2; 31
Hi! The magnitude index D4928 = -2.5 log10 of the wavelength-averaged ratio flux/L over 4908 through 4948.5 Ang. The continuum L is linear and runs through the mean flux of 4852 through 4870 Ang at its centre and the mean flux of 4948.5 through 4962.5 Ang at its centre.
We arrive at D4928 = -0.055 mag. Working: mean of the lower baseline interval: 28.9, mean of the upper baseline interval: 35.5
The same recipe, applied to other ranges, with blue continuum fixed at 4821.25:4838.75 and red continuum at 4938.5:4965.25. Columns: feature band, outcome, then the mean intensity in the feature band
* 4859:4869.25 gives 0.22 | 28.6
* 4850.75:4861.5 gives 0.18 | 29.7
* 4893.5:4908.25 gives -0.02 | 36.2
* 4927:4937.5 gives -0.09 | 38.8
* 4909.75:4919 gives 0.06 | 33.9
